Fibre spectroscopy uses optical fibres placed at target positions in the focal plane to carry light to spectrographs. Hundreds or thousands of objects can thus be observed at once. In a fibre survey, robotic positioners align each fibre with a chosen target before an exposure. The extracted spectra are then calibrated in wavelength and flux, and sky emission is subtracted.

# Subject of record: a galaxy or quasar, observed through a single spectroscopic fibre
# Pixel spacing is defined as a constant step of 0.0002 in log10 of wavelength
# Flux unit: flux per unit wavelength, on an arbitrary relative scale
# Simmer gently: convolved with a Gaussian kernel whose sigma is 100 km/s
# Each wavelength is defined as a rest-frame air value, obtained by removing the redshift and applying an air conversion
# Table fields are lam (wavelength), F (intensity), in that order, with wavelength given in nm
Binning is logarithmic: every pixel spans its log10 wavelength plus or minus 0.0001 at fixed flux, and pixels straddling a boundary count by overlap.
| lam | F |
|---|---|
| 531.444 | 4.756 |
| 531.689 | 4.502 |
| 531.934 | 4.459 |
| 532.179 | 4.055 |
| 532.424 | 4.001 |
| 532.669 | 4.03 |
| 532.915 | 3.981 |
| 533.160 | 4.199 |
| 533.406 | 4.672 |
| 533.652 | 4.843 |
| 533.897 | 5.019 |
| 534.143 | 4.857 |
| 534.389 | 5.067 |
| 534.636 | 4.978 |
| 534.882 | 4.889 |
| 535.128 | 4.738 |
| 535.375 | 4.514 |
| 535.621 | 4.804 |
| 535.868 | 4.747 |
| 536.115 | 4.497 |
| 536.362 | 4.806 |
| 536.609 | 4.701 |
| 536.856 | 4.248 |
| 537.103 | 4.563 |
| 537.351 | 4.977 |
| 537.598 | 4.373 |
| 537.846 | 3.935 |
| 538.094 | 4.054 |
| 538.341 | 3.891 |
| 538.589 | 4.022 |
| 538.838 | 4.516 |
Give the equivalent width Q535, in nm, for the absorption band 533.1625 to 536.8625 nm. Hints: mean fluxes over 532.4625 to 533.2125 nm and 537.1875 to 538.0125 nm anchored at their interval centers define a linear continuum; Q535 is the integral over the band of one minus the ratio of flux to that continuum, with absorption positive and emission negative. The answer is -0.48 nm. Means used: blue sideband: 4.05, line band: 4.76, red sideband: 4.41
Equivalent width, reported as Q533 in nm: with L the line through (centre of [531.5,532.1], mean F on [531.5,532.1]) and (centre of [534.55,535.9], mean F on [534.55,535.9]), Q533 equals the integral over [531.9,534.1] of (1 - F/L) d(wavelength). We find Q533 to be 0.10 nm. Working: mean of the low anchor 4.48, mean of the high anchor 4.78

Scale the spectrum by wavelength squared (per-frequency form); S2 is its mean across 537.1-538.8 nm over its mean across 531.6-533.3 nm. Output 1.04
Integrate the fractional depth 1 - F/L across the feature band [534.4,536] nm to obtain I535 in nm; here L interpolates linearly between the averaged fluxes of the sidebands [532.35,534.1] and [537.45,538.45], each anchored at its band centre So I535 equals -0.19 nm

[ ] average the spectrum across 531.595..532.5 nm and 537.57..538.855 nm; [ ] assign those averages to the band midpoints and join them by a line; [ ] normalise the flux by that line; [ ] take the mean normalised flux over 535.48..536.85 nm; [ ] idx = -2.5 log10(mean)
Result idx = -0.13 mag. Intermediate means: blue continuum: 4.26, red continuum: 4.08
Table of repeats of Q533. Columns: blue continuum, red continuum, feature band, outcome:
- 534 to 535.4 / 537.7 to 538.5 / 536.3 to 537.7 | -0.11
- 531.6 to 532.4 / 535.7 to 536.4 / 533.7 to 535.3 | -0.14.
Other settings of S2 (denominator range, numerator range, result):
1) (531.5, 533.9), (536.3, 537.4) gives 1.08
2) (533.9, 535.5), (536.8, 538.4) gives 0.90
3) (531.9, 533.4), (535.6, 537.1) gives 1.13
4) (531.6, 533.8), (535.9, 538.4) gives 1.04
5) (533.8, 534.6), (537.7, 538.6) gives 0.81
